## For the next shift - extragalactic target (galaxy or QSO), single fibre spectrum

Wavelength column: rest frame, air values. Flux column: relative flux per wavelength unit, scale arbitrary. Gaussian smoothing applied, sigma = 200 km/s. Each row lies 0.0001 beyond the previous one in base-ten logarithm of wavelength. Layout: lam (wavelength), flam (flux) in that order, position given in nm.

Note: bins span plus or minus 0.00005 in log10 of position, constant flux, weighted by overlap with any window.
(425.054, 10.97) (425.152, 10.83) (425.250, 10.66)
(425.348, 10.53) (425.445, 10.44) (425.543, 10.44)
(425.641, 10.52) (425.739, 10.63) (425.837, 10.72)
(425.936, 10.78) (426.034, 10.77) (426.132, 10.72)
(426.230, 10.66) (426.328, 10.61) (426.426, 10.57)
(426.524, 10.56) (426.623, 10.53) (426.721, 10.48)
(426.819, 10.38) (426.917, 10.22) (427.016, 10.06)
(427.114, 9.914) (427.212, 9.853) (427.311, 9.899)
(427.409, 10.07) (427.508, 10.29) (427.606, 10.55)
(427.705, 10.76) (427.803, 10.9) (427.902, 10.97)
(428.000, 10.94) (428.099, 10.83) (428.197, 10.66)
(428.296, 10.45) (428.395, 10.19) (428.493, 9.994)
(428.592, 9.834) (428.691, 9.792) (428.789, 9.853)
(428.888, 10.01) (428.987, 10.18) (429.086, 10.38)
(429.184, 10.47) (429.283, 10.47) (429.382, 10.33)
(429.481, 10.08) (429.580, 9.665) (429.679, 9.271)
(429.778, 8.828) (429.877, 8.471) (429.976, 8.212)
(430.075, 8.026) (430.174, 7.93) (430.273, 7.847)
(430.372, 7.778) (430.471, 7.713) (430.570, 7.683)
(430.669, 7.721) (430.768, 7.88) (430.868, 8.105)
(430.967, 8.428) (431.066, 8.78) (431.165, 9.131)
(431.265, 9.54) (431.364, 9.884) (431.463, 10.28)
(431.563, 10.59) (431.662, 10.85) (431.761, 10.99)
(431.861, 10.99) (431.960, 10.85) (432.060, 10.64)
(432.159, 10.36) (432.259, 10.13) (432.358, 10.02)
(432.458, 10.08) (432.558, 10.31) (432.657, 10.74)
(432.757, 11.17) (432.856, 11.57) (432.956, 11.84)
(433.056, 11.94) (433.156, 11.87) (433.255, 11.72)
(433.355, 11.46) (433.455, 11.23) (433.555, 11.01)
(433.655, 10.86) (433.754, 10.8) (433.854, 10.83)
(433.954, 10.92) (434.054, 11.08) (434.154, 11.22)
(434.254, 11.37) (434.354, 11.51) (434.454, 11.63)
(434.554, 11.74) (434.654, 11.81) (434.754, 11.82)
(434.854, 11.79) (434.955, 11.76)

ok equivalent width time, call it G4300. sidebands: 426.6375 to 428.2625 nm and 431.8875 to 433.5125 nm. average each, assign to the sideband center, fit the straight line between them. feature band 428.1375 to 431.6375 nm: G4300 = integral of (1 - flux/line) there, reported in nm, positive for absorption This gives 0.46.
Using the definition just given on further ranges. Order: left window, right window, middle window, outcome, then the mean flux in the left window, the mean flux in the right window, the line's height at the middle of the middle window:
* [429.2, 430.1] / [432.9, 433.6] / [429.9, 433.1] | 0.278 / 9.33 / 11.6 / 10.5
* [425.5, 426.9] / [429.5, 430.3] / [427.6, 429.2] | -0.167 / 10.6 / 8.61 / 9.41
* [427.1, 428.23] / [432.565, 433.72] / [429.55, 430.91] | 0.336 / 10.5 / 11.4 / 10.9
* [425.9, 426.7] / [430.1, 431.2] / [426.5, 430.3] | -0.226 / 10.6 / 8.08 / 9.41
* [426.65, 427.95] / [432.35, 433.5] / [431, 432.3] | 0.094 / 10.3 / 11.2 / 11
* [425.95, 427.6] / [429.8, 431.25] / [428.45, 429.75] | -0.145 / 10.4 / 8.17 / 9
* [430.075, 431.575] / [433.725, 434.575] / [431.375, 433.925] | -0.233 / 8.55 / 11.2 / 10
